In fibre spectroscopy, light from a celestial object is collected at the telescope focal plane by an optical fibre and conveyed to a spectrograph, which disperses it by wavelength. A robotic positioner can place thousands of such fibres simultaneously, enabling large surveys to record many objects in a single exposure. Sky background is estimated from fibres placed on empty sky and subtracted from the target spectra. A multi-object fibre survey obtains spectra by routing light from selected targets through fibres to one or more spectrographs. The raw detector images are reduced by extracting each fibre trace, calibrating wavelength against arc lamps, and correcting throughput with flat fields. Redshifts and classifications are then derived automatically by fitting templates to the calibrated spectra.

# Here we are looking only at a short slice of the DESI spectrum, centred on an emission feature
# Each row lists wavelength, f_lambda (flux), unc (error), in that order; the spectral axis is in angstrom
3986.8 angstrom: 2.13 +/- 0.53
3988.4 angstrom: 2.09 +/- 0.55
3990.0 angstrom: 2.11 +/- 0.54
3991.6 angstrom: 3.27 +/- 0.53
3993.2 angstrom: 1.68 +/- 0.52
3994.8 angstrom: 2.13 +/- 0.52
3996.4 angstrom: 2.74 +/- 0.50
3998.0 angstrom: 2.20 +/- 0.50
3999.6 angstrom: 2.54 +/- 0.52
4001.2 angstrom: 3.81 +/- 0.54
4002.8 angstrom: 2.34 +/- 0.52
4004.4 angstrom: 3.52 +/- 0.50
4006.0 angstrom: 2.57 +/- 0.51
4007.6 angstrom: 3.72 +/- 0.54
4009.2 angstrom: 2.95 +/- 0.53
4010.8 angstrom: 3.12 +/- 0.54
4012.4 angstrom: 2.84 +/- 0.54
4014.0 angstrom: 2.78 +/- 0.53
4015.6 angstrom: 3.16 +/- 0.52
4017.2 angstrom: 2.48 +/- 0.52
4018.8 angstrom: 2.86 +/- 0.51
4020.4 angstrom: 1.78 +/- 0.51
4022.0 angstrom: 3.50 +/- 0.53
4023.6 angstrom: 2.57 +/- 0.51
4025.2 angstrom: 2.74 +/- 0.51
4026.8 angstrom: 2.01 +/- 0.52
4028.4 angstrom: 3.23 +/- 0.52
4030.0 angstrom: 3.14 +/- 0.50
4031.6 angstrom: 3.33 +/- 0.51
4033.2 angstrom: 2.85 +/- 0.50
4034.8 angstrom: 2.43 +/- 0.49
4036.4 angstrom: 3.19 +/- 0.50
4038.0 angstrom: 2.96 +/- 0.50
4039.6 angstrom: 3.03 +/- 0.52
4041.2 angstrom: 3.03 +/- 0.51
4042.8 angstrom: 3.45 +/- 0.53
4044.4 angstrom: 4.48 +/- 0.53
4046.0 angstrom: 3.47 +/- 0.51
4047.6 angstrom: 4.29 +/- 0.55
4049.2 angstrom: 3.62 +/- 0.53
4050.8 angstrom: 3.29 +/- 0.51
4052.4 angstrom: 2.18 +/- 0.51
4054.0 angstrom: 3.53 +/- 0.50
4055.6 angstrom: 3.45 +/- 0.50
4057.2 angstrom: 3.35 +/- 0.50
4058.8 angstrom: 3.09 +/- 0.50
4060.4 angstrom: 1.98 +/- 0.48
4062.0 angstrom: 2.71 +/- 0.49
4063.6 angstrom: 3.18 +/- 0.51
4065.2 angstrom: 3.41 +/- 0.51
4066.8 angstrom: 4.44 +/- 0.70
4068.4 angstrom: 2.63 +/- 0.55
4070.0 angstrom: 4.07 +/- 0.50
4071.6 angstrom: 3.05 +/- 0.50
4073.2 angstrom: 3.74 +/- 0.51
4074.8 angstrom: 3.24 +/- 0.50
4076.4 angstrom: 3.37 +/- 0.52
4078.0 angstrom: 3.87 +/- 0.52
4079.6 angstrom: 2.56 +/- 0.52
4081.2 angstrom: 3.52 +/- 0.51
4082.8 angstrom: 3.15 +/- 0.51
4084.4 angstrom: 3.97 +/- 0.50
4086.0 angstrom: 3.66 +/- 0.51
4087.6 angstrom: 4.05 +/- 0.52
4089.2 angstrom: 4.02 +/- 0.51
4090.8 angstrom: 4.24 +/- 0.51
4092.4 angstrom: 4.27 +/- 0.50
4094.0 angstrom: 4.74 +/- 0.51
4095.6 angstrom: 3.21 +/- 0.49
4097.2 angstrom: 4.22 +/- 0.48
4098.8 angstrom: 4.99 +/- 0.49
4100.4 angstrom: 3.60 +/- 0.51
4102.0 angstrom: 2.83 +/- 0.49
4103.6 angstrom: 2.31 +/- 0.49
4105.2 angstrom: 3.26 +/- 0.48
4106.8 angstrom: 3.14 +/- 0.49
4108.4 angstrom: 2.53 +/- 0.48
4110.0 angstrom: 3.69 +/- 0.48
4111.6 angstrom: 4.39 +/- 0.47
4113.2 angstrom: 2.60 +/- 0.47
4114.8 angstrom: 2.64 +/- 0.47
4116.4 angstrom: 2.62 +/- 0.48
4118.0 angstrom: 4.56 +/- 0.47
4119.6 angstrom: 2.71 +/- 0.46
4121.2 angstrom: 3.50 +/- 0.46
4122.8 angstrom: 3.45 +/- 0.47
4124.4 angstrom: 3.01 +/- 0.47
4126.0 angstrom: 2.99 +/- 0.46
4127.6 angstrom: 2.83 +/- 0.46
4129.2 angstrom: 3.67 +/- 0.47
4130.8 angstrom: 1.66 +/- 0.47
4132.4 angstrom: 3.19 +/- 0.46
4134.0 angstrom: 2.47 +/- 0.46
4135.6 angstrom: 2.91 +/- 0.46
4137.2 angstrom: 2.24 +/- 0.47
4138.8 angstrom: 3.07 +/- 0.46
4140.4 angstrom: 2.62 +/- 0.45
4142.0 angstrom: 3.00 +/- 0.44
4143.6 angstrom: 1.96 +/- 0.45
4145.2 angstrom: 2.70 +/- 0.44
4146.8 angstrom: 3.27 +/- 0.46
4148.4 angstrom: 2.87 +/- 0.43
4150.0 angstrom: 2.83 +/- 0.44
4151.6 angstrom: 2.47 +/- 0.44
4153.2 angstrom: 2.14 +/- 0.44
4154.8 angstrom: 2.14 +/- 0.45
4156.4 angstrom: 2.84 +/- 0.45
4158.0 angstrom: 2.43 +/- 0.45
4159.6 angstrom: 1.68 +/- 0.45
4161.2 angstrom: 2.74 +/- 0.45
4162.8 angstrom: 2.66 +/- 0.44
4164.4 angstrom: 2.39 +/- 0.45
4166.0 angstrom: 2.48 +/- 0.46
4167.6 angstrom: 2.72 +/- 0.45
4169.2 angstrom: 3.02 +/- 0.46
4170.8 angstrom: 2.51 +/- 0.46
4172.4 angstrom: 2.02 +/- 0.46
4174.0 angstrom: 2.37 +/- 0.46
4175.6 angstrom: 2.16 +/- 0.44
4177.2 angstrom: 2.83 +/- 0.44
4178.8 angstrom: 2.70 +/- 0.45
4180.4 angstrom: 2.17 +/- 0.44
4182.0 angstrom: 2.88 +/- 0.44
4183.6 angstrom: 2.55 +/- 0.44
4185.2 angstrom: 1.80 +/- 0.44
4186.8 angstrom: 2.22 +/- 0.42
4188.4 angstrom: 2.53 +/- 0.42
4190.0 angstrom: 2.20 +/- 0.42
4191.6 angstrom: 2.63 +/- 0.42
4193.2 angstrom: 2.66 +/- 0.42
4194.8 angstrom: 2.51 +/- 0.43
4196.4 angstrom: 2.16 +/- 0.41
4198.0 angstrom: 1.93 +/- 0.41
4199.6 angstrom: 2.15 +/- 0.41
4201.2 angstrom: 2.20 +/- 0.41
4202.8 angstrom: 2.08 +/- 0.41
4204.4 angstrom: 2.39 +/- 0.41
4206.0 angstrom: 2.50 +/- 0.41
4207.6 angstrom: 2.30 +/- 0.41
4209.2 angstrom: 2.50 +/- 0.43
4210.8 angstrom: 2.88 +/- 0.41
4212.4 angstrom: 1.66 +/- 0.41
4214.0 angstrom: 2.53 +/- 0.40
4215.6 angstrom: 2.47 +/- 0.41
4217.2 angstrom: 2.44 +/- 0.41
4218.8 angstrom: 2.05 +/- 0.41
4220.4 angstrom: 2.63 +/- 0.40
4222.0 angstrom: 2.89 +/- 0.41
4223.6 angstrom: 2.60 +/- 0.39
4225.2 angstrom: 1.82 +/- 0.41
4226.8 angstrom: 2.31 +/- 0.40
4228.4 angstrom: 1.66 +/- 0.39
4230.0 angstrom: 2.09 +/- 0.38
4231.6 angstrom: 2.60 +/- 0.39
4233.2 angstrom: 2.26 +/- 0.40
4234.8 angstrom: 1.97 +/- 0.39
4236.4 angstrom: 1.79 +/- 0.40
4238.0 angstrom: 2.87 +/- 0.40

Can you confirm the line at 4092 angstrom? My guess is C III]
